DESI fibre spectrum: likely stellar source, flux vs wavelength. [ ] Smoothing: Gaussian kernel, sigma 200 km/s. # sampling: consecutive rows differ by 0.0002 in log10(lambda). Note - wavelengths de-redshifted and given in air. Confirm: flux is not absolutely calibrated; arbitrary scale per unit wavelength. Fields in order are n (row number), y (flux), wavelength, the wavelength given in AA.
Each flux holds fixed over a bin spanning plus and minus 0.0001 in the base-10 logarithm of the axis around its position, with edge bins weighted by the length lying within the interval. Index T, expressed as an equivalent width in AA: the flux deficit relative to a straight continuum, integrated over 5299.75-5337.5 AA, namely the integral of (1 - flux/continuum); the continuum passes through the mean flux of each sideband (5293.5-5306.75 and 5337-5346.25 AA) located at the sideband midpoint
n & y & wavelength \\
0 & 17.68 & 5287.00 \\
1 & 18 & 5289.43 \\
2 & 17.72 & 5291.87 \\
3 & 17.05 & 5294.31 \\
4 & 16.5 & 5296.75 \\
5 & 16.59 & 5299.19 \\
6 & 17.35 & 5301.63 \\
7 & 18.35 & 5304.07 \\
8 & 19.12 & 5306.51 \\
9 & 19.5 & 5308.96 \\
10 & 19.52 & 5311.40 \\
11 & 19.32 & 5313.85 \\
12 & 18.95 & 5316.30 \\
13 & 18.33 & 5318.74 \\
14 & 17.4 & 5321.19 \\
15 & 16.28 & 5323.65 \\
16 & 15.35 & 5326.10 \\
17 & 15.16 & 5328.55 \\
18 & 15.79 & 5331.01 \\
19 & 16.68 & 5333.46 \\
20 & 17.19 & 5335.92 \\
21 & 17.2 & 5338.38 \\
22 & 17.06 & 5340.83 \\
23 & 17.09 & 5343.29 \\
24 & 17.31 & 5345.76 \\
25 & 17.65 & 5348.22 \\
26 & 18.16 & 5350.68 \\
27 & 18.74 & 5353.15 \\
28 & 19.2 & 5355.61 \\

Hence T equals -0.67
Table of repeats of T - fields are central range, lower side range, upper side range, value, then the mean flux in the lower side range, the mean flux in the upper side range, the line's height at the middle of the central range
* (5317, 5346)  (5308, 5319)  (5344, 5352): 2.6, 19.2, 17.7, 18.4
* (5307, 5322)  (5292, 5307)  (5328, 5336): -1.8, 17.4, 16.1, 16.8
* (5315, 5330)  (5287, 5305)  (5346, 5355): 0.7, 17.4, 18.2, 17.8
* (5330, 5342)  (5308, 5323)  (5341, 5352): 0.7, 18.7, 17.5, 17.9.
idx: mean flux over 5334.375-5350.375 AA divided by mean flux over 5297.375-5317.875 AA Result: 0.93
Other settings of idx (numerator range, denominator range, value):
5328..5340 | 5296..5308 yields 0.93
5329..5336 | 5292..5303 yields 0.96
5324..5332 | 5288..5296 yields 0.89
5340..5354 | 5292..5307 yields 1.01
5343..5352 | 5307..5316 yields 0.91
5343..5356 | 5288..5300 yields 1.05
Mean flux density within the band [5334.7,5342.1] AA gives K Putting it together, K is 17.2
